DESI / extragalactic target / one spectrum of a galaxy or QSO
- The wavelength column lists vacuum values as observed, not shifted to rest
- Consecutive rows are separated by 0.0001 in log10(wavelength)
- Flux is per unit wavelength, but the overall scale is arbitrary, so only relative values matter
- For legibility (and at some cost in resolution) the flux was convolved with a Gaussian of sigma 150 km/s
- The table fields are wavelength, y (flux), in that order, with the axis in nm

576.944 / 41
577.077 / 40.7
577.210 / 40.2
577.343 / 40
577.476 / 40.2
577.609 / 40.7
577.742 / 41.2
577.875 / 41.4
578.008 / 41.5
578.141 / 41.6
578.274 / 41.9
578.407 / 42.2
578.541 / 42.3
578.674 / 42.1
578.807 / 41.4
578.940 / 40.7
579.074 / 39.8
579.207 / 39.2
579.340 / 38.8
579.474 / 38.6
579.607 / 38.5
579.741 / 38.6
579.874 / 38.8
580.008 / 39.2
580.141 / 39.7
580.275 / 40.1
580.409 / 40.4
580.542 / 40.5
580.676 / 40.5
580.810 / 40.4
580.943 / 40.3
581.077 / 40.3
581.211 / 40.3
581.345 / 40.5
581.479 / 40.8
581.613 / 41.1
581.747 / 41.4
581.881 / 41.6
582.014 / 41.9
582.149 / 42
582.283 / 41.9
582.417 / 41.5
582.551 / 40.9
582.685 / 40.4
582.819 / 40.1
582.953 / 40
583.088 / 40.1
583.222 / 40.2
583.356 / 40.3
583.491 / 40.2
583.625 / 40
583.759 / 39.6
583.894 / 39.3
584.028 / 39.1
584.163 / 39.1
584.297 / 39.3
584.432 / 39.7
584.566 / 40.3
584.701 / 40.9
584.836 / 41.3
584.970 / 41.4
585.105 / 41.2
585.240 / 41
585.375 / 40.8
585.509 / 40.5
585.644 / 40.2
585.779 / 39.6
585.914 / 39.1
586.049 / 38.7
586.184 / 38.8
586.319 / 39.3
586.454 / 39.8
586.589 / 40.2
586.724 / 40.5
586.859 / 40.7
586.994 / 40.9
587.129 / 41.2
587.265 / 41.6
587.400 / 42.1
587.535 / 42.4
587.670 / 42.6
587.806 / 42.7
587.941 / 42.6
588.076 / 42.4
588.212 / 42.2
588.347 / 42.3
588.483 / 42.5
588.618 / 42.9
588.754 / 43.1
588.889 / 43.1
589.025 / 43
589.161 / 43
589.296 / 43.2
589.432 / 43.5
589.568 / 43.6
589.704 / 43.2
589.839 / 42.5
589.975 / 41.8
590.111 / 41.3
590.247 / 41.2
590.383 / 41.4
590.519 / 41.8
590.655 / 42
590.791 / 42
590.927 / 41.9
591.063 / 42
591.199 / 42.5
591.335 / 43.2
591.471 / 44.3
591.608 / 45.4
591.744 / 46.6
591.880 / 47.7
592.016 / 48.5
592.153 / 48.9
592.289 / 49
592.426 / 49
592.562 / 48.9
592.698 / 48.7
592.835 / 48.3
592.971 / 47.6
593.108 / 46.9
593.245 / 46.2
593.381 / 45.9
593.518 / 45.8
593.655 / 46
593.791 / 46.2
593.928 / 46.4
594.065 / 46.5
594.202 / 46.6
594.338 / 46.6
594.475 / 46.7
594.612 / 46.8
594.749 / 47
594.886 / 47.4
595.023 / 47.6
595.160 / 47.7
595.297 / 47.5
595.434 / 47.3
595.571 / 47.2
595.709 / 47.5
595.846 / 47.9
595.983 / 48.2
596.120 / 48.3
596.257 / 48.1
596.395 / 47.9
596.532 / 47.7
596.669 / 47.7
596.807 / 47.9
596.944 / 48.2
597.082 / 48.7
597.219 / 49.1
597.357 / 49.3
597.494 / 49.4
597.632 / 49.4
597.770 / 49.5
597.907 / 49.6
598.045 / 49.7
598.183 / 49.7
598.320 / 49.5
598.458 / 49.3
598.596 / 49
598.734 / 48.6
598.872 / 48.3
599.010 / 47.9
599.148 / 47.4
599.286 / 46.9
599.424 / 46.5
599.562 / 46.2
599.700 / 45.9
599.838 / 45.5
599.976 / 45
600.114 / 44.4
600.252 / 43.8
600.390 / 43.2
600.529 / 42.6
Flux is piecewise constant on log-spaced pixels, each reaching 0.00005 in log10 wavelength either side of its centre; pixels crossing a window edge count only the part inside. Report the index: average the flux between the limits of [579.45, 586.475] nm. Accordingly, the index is 40.2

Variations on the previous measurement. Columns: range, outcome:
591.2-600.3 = 47.4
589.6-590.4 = 42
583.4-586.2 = 40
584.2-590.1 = 41.4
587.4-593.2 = 44.1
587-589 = 42.4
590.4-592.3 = 44.5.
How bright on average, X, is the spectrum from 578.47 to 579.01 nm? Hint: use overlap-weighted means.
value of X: 41.6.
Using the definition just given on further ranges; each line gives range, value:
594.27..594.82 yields 46.8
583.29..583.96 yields 39.9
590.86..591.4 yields 42.4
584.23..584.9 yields 40.3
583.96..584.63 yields 39.5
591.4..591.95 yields 46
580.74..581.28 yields 40.3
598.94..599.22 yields 47.6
